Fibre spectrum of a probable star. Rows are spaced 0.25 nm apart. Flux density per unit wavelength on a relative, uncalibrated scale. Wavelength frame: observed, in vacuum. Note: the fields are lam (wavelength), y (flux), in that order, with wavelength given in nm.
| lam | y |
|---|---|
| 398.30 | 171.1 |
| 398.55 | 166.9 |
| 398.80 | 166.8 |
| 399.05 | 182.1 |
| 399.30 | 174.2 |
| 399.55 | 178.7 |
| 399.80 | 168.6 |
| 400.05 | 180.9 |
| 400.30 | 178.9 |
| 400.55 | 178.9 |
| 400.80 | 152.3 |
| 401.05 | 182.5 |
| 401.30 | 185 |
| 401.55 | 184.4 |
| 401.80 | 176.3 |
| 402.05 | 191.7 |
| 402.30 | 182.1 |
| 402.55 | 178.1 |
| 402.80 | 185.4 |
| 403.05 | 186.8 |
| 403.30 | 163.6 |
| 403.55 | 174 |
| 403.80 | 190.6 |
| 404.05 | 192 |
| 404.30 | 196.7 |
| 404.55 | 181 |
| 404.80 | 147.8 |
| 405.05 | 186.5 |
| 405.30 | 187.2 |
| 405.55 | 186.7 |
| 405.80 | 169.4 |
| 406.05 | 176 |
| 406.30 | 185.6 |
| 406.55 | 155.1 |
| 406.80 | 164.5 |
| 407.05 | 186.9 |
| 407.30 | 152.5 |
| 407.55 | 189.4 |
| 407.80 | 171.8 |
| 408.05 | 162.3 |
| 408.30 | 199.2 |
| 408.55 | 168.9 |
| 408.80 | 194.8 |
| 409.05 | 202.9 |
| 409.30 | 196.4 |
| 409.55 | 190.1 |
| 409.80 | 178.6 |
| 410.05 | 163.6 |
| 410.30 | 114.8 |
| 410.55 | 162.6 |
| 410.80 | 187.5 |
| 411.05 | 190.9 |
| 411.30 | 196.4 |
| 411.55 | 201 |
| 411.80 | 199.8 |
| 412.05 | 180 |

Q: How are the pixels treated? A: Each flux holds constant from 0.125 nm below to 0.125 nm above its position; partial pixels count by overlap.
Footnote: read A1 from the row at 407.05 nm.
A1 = 186.9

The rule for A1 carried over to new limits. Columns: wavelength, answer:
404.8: 147.8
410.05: 163.6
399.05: 182.1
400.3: 178.9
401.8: 176.3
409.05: 202.9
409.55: 190.1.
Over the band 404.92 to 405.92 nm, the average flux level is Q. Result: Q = 182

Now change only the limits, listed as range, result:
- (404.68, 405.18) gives 168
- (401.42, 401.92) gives 180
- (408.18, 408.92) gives 188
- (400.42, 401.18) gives 171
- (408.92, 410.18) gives 186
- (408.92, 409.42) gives 200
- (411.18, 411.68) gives 199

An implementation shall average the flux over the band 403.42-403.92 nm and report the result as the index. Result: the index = 182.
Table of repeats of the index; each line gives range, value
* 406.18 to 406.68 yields 170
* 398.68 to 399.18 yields 175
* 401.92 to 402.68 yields 184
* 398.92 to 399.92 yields 176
